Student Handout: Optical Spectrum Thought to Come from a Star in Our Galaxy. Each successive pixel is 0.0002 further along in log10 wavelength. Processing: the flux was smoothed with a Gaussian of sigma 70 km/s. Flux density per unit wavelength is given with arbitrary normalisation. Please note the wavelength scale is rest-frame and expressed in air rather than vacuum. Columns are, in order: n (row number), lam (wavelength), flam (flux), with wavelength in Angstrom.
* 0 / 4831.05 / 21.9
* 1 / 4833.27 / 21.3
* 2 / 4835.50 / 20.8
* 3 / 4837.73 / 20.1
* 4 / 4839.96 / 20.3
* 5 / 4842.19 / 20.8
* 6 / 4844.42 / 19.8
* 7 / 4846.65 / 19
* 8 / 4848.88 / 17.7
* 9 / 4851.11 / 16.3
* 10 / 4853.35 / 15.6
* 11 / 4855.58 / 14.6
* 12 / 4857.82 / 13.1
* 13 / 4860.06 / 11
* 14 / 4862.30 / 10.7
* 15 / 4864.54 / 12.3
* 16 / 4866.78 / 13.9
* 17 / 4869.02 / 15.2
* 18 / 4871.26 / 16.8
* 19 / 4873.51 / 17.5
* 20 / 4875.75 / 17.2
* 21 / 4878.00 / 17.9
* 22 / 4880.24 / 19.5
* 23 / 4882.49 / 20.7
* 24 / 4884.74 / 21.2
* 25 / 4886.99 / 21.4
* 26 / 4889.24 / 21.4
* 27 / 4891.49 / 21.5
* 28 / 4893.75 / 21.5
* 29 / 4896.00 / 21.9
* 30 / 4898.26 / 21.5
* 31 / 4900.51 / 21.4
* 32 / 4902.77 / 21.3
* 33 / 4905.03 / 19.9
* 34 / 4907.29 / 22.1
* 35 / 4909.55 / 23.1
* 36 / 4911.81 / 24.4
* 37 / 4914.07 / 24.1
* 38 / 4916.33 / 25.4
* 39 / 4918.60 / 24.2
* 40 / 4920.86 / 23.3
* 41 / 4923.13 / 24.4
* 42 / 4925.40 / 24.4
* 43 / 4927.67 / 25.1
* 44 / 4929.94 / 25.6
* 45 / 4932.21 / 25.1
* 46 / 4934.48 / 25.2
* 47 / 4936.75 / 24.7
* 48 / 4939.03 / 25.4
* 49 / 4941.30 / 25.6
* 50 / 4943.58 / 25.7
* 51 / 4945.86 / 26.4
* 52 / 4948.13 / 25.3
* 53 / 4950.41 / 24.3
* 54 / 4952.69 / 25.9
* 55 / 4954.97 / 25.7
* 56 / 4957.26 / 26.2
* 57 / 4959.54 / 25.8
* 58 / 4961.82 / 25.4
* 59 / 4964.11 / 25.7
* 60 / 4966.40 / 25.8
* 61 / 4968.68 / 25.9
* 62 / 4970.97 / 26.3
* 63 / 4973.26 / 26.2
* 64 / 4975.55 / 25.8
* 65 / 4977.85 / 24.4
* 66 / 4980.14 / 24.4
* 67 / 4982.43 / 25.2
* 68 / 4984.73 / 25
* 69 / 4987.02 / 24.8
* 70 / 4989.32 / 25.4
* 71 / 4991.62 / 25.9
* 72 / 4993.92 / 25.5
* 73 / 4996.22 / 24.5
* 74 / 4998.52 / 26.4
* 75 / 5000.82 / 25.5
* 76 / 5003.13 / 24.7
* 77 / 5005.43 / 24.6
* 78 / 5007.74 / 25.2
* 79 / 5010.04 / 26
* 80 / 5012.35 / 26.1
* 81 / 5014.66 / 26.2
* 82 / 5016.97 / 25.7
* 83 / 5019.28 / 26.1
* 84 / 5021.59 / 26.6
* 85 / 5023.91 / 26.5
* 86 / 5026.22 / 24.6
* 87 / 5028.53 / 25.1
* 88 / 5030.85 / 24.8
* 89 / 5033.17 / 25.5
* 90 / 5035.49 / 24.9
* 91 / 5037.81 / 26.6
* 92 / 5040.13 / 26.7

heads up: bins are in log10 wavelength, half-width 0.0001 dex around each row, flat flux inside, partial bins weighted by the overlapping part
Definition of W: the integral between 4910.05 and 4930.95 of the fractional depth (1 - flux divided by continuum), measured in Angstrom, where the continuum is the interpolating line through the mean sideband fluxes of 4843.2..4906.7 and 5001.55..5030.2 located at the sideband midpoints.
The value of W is -4.2 Angstrom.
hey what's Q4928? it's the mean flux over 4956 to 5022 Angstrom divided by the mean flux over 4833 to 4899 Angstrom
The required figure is 1.42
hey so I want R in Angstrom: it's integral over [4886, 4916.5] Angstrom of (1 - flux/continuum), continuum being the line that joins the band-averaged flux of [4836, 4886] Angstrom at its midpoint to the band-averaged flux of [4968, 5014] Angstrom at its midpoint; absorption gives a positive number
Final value -4.0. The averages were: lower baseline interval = 16.9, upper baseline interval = 25.4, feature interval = 22.1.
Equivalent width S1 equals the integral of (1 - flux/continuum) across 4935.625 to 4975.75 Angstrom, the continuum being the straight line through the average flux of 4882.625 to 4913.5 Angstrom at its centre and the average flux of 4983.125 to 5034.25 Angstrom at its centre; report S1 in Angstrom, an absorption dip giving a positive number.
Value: -3.4 Angstrom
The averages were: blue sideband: 21.7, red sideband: 25.5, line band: 25.7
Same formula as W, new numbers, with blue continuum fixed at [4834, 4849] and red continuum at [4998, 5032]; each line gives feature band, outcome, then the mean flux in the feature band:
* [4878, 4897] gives 0.5 Angstrom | 20.9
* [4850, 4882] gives 8.5 Angstrom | 15.2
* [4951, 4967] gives -1.3 Angstrom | 25.7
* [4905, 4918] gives -0.7 Angstrom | 23.5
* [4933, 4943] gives -0.9 Angstrom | 25.2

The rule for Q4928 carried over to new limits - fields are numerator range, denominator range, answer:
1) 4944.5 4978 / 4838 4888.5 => 1.51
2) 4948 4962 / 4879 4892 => 1.22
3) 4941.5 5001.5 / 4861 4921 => 1.28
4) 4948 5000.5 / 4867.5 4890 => 1.36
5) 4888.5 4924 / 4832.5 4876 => 1.36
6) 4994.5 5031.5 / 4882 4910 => 1.19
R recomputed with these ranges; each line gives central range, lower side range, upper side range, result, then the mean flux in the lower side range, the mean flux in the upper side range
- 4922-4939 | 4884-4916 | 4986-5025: -1.4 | 22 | 25.6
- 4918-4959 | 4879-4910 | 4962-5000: -3.1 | 21.3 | 25.4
